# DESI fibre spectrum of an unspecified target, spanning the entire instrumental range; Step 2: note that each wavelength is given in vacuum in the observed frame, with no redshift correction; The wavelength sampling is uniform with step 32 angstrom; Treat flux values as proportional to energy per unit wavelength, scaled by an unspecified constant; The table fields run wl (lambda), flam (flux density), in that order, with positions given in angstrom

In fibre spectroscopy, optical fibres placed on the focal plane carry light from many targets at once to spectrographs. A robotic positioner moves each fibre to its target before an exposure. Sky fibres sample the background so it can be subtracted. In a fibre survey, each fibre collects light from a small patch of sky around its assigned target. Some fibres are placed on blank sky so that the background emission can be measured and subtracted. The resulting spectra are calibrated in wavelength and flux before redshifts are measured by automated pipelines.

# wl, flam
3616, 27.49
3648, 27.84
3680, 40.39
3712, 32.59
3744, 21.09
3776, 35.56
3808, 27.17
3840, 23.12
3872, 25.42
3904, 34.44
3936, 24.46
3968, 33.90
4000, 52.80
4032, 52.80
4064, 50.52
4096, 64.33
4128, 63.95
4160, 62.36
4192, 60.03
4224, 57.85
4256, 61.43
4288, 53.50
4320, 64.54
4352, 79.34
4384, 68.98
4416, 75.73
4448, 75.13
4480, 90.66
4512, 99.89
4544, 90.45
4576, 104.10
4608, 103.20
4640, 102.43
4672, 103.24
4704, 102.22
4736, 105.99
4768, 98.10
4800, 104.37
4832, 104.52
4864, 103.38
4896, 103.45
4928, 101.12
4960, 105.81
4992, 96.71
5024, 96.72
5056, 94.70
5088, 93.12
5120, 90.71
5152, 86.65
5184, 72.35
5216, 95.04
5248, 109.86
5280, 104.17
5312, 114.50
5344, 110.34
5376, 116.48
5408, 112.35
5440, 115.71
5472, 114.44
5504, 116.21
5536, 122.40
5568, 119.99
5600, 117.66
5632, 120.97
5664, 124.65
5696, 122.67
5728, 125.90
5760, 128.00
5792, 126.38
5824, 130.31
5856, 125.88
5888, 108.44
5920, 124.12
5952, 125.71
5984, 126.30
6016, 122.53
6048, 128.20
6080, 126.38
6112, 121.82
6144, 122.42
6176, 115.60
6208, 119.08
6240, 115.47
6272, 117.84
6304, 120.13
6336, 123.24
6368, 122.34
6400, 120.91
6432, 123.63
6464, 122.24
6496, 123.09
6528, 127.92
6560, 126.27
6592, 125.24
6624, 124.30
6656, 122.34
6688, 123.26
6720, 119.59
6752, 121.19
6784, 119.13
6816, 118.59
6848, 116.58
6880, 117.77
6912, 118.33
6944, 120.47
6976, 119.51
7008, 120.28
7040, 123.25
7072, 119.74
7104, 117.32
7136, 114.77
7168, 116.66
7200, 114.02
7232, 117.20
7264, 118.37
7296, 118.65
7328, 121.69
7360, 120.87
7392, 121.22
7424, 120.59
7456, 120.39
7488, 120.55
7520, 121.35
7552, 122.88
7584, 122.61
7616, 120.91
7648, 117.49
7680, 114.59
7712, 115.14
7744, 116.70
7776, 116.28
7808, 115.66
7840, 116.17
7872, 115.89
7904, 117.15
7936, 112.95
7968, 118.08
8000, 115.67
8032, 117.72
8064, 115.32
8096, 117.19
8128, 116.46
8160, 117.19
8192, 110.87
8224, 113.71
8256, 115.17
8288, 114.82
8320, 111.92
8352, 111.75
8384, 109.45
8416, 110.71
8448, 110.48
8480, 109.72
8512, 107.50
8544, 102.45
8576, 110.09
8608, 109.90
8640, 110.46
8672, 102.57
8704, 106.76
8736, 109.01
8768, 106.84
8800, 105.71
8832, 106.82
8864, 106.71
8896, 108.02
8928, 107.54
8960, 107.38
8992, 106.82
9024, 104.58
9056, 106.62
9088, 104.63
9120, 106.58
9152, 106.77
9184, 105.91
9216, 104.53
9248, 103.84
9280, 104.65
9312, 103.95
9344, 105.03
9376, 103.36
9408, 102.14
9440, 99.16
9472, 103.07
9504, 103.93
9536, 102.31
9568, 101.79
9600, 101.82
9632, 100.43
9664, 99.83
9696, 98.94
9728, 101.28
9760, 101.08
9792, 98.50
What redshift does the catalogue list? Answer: 0.00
